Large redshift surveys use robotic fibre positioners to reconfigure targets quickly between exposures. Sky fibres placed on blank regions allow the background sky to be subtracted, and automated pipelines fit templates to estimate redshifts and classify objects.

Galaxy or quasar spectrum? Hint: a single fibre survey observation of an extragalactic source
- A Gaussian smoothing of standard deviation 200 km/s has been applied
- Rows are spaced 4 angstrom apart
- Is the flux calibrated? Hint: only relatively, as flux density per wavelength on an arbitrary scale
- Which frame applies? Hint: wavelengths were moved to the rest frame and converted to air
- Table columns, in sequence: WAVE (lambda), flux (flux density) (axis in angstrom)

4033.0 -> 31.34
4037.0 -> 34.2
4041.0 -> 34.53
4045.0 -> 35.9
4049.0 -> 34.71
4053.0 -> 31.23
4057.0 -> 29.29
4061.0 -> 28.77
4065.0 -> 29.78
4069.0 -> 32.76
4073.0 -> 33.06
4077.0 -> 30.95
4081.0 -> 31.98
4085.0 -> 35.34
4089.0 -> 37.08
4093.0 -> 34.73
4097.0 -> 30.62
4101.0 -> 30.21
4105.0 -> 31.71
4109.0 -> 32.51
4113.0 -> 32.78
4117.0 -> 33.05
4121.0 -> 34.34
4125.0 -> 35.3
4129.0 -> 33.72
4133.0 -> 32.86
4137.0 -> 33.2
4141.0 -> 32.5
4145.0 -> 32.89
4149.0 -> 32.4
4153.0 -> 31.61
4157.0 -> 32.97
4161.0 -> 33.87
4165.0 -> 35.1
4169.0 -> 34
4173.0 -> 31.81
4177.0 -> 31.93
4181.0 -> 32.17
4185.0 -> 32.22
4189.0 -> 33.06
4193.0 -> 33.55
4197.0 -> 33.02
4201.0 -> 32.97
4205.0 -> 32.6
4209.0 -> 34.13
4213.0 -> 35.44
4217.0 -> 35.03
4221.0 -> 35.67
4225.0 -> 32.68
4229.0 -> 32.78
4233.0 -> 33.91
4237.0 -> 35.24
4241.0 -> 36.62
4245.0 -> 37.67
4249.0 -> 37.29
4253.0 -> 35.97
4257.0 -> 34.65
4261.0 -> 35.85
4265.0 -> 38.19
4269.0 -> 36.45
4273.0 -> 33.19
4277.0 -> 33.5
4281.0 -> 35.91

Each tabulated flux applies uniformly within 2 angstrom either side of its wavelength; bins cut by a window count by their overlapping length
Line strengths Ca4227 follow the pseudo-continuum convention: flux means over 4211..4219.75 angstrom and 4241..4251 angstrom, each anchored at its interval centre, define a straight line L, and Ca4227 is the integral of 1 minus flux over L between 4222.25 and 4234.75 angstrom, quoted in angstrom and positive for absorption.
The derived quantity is 1.0 angstrom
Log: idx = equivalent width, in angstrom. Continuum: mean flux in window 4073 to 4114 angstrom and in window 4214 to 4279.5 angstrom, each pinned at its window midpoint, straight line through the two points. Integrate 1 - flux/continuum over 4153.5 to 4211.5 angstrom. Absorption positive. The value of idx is 1.98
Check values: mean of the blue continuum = 32.8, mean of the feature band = 33.1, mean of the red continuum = 35.3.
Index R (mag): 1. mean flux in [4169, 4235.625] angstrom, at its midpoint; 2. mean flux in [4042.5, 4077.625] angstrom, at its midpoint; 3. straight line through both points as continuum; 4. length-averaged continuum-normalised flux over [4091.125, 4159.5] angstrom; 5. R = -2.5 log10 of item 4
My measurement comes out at -0.01 mag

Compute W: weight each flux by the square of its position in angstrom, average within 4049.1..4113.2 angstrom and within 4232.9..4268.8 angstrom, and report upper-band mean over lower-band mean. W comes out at 1.23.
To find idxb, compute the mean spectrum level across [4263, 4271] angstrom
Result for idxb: 37.3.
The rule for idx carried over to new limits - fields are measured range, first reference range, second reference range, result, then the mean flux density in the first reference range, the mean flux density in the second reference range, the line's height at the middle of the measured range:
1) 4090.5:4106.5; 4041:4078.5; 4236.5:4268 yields 0.4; 32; 36.5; 32.9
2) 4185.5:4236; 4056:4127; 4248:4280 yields 1.3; 32.5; 35.6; 34.6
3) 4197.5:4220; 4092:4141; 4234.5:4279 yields 0.5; 32.9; 35.9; 34.8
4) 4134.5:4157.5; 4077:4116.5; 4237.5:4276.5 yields 0.9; 32.9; 36.1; 33.9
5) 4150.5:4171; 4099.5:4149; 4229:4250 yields 0.2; 32.9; 35.8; 33.8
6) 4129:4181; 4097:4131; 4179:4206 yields -0.2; 32.8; 32.8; 32.8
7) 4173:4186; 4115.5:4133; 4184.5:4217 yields 0.6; 34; 33.5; 33.7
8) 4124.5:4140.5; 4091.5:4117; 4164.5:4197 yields -0.5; 32.1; 32.9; 32.4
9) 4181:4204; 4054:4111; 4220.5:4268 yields 1.0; 32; 35.6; 34.4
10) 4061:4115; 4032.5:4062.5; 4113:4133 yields 1.4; 32.6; 33.8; 33.3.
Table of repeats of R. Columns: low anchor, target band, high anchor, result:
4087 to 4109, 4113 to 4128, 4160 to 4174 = -0.03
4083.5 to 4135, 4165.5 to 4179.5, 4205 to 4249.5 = 0.04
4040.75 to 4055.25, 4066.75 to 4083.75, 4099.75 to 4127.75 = 0.04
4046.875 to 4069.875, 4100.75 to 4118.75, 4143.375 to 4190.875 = -0.01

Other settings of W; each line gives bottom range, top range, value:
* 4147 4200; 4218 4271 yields 1.12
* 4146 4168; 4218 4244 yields 1.08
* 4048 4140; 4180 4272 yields 1.13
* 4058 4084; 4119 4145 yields 1.11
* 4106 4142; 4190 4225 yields 1.06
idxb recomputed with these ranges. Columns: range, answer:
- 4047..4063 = 31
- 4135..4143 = 32.9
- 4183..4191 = 32.6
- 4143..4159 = 32.5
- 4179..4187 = 32.2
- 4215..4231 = 34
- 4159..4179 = 33.3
